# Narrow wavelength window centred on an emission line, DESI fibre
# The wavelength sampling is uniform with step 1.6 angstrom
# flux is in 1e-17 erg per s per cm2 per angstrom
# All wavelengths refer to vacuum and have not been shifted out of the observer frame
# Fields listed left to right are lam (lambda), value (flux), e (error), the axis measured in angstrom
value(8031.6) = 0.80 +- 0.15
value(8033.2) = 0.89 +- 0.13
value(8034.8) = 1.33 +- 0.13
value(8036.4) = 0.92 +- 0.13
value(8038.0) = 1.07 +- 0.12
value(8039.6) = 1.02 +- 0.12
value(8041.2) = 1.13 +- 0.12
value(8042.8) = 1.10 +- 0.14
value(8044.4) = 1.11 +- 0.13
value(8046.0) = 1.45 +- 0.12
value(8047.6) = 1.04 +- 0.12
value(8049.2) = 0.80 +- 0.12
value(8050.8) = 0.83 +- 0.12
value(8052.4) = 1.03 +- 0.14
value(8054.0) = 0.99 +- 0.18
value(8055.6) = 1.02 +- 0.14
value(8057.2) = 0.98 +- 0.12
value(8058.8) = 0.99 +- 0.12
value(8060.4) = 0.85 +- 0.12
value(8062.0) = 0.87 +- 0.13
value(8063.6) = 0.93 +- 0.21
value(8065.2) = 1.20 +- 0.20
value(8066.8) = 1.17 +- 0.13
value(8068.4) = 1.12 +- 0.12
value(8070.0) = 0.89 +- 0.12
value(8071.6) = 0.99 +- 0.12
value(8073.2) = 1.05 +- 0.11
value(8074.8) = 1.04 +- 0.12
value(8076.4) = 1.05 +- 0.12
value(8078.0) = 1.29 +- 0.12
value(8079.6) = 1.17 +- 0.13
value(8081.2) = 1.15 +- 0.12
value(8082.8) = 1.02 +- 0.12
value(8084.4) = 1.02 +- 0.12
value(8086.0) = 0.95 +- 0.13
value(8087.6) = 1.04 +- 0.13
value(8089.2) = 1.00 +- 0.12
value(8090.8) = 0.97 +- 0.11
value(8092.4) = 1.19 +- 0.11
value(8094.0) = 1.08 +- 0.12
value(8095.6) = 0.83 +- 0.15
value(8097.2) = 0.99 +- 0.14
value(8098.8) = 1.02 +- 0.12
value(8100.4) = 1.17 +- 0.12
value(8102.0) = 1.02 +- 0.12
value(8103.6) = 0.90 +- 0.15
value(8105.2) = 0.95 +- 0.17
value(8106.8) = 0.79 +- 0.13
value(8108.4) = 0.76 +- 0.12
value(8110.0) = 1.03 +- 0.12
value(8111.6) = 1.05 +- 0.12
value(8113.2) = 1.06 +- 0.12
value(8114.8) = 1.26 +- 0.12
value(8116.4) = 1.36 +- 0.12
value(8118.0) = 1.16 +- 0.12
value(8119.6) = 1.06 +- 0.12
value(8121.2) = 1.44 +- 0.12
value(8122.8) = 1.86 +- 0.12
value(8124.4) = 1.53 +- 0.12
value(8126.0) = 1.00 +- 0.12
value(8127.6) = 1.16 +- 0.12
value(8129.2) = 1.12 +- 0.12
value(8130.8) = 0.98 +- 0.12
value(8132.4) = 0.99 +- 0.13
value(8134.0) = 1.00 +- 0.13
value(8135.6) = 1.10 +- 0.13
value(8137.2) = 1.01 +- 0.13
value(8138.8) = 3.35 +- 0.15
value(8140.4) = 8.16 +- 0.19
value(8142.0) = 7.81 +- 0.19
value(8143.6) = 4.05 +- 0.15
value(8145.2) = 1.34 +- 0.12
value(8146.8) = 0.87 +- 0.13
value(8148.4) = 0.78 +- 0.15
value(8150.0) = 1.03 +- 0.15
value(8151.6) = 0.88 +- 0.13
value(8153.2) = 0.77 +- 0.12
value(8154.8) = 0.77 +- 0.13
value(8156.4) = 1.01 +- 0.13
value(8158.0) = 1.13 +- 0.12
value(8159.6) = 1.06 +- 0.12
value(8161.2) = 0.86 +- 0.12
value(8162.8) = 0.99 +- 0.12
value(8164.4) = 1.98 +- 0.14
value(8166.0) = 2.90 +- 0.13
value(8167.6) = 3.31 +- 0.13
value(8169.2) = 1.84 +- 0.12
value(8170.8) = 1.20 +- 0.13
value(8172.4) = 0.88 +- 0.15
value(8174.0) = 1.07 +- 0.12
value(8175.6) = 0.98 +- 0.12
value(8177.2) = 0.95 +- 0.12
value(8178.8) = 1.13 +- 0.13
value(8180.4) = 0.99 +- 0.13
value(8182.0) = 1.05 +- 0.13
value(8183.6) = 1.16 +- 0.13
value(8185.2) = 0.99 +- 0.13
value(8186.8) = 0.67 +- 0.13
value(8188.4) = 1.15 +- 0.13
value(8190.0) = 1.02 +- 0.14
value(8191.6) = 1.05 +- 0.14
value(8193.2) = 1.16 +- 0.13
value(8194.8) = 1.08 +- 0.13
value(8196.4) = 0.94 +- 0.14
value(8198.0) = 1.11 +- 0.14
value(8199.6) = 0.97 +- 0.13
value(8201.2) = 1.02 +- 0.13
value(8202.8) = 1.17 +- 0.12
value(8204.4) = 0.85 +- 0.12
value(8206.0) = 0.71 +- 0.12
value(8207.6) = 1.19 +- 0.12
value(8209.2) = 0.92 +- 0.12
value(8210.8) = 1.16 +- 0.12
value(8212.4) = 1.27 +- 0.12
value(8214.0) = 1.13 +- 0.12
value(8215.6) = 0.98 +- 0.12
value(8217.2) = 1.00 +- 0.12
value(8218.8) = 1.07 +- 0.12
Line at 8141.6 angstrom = H-alpha 6563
